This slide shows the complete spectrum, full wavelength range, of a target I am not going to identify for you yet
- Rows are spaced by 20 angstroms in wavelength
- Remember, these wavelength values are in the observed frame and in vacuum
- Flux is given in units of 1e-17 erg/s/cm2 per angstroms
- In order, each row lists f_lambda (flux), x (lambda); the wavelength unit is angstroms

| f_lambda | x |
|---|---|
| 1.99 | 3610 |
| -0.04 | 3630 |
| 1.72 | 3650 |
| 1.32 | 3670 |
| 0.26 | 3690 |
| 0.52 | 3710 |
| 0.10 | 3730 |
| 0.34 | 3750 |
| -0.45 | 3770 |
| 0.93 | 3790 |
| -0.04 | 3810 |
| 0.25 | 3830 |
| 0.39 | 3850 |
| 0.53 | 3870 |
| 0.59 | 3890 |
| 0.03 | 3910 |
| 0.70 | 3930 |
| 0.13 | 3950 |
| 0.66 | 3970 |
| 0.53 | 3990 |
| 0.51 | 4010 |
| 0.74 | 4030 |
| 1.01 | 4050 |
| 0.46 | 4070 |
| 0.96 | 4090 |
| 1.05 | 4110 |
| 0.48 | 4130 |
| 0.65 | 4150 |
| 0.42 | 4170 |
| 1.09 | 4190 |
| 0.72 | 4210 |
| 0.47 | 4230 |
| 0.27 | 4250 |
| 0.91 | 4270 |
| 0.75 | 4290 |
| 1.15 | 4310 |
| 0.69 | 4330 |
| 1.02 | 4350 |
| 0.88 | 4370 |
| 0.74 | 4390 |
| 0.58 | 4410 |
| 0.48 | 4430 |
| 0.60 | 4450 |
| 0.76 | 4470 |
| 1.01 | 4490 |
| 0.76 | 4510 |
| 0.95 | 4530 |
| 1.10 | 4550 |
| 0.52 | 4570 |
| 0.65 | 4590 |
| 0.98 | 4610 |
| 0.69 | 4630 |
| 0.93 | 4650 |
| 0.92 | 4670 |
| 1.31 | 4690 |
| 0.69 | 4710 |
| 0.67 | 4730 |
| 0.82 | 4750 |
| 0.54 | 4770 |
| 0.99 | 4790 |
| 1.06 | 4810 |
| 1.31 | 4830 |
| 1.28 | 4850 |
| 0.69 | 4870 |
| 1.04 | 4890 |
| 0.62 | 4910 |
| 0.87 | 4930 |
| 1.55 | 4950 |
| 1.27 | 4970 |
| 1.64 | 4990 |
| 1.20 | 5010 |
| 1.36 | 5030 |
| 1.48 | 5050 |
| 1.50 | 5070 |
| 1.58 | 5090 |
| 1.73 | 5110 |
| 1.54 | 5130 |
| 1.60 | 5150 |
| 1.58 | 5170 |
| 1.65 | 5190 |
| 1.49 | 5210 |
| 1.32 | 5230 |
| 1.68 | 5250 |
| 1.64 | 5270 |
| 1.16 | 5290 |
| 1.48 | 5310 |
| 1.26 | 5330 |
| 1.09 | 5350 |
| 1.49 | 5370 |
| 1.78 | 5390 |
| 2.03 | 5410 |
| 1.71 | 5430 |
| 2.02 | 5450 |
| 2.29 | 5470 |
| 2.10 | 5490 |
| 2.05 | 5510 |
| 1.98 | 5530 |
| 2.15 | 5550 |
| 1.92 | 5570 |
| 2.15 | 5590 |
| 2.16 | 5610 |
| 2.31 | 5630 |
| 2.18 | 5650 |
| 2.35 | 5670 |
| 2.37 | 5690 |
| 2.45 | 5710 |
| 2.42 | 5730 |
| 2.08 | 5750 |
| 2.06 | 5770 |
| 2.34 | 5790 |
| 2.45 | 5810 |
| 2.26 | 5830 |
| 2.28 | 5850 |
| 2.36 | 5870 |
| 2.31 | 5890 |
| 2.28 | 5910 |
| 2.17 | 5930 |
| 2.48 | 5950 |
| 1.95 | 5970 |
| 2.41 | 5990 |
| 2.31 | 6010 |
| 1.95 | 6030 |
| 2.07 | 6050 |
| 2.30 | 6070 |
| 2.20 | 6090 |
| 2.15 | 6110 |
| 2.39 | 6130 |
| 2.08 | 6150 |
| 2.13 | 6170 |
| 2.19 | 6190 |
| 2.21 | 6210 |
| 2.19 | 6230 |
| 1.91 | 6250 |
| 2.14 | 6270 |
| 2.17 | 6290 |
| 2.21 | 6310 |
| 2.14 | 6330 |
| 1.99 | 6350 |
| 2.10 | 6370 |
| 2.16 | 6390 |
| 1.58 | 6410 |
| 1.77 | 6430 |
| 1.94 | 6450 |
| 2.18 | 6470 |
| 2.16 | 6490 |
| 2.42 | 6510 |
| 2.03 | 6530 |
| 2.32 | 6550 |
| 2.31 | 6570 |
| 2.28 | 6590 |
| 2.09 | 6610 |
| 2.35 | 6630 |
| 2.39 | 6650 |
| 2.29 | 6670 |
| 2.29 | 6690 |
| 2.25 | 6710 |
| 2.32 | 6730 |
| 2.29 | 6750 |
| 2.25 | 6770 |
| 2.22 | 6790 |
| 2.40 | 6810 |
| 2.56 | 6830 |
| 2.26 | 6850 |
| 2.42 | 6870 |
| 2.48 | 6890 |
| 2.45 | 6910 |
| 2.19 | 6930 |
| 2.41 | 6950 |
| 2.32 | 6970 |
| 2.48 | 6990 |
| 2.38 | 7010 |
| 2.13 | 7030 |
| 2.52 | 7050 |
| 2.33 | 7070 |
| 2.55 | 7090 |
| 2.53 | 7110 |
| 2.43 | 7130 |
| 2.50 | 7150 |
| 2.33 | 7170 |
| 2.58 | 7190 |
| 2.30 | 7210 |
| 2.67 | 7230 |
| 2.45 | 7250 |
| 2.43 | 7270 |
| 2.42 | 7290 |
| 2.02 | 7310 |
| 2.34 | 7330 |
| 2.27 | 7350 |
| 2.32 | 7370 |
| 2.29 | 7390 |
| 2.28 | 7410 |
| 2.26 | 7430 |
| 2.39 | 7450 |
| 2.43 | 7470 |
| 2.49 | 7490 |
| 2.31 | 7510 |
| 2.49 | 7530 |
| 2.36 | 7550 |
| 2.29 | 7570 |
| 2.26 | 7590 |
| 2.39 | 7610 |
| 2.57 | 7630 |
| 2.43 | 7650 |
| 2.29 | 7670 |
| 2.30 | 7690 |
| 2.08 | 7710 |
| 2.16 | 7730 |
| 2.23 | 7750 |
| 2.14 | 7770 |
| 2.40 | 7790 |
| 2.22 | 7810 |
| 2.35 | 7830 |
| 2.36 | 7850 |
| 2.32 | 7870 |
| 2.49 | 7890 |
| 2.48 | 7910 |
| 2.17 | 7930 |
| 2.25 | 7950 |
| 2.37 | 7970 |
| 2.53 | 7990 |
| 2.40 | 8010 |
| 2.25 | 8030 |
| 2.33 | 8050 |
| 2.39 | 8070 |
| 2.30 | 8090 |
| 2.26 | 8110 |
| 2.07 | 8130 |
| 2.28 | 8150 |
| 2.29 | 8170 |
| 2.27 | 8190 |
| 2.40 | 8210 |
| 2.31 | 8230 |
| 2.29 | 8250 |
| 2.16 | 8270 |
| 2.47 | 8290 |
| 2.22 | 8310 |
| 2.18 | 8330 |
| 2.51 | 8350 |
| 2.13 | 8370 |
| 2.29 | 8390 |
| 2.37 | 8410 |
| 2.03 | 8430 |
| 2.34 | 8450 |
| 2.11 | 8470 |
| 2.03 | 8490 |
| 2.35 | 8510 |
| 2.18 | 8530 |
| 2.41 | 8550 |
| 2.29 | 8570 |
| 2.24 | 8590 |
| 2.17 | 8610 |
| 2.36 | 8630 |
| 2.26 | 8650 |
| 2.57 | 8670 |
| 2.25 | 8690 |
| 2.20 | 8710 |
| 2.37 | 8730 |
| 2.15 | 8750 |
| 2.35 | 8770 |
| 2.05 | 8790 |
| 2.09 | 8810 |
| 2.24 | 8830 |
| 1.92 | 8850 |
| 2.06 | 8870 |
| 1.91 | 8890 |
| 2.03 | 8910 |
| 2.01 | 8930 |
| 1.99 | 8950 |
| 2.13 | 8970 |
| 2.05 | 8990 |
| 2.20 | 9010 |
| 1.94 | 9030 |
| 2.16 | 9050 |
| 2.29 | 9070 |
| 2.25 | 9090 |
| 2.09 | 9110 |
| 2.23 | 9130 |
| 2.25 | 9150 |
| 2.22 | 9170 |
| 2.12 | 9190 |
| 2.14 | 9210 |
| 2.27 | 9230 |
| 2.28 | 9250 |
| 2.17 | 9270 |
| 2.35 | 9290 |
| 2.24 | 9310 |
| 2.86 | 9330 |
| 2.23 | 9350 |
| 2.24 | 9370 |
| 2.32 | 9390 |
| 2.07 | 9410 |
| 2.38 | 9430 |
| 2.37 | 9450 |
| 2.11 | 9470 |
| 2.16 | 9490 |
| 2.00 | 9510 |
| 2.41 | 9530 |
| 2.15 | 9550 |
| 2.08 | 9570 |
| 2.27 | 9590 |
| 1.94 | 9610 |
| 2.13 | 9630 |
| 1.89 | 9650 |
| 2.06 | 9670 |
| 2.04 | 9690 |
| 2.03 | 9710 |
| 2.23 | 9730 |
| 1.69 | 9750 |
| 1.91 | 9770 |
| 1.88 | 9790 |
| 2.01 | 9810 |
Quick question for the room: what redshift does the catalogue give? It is 0.24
